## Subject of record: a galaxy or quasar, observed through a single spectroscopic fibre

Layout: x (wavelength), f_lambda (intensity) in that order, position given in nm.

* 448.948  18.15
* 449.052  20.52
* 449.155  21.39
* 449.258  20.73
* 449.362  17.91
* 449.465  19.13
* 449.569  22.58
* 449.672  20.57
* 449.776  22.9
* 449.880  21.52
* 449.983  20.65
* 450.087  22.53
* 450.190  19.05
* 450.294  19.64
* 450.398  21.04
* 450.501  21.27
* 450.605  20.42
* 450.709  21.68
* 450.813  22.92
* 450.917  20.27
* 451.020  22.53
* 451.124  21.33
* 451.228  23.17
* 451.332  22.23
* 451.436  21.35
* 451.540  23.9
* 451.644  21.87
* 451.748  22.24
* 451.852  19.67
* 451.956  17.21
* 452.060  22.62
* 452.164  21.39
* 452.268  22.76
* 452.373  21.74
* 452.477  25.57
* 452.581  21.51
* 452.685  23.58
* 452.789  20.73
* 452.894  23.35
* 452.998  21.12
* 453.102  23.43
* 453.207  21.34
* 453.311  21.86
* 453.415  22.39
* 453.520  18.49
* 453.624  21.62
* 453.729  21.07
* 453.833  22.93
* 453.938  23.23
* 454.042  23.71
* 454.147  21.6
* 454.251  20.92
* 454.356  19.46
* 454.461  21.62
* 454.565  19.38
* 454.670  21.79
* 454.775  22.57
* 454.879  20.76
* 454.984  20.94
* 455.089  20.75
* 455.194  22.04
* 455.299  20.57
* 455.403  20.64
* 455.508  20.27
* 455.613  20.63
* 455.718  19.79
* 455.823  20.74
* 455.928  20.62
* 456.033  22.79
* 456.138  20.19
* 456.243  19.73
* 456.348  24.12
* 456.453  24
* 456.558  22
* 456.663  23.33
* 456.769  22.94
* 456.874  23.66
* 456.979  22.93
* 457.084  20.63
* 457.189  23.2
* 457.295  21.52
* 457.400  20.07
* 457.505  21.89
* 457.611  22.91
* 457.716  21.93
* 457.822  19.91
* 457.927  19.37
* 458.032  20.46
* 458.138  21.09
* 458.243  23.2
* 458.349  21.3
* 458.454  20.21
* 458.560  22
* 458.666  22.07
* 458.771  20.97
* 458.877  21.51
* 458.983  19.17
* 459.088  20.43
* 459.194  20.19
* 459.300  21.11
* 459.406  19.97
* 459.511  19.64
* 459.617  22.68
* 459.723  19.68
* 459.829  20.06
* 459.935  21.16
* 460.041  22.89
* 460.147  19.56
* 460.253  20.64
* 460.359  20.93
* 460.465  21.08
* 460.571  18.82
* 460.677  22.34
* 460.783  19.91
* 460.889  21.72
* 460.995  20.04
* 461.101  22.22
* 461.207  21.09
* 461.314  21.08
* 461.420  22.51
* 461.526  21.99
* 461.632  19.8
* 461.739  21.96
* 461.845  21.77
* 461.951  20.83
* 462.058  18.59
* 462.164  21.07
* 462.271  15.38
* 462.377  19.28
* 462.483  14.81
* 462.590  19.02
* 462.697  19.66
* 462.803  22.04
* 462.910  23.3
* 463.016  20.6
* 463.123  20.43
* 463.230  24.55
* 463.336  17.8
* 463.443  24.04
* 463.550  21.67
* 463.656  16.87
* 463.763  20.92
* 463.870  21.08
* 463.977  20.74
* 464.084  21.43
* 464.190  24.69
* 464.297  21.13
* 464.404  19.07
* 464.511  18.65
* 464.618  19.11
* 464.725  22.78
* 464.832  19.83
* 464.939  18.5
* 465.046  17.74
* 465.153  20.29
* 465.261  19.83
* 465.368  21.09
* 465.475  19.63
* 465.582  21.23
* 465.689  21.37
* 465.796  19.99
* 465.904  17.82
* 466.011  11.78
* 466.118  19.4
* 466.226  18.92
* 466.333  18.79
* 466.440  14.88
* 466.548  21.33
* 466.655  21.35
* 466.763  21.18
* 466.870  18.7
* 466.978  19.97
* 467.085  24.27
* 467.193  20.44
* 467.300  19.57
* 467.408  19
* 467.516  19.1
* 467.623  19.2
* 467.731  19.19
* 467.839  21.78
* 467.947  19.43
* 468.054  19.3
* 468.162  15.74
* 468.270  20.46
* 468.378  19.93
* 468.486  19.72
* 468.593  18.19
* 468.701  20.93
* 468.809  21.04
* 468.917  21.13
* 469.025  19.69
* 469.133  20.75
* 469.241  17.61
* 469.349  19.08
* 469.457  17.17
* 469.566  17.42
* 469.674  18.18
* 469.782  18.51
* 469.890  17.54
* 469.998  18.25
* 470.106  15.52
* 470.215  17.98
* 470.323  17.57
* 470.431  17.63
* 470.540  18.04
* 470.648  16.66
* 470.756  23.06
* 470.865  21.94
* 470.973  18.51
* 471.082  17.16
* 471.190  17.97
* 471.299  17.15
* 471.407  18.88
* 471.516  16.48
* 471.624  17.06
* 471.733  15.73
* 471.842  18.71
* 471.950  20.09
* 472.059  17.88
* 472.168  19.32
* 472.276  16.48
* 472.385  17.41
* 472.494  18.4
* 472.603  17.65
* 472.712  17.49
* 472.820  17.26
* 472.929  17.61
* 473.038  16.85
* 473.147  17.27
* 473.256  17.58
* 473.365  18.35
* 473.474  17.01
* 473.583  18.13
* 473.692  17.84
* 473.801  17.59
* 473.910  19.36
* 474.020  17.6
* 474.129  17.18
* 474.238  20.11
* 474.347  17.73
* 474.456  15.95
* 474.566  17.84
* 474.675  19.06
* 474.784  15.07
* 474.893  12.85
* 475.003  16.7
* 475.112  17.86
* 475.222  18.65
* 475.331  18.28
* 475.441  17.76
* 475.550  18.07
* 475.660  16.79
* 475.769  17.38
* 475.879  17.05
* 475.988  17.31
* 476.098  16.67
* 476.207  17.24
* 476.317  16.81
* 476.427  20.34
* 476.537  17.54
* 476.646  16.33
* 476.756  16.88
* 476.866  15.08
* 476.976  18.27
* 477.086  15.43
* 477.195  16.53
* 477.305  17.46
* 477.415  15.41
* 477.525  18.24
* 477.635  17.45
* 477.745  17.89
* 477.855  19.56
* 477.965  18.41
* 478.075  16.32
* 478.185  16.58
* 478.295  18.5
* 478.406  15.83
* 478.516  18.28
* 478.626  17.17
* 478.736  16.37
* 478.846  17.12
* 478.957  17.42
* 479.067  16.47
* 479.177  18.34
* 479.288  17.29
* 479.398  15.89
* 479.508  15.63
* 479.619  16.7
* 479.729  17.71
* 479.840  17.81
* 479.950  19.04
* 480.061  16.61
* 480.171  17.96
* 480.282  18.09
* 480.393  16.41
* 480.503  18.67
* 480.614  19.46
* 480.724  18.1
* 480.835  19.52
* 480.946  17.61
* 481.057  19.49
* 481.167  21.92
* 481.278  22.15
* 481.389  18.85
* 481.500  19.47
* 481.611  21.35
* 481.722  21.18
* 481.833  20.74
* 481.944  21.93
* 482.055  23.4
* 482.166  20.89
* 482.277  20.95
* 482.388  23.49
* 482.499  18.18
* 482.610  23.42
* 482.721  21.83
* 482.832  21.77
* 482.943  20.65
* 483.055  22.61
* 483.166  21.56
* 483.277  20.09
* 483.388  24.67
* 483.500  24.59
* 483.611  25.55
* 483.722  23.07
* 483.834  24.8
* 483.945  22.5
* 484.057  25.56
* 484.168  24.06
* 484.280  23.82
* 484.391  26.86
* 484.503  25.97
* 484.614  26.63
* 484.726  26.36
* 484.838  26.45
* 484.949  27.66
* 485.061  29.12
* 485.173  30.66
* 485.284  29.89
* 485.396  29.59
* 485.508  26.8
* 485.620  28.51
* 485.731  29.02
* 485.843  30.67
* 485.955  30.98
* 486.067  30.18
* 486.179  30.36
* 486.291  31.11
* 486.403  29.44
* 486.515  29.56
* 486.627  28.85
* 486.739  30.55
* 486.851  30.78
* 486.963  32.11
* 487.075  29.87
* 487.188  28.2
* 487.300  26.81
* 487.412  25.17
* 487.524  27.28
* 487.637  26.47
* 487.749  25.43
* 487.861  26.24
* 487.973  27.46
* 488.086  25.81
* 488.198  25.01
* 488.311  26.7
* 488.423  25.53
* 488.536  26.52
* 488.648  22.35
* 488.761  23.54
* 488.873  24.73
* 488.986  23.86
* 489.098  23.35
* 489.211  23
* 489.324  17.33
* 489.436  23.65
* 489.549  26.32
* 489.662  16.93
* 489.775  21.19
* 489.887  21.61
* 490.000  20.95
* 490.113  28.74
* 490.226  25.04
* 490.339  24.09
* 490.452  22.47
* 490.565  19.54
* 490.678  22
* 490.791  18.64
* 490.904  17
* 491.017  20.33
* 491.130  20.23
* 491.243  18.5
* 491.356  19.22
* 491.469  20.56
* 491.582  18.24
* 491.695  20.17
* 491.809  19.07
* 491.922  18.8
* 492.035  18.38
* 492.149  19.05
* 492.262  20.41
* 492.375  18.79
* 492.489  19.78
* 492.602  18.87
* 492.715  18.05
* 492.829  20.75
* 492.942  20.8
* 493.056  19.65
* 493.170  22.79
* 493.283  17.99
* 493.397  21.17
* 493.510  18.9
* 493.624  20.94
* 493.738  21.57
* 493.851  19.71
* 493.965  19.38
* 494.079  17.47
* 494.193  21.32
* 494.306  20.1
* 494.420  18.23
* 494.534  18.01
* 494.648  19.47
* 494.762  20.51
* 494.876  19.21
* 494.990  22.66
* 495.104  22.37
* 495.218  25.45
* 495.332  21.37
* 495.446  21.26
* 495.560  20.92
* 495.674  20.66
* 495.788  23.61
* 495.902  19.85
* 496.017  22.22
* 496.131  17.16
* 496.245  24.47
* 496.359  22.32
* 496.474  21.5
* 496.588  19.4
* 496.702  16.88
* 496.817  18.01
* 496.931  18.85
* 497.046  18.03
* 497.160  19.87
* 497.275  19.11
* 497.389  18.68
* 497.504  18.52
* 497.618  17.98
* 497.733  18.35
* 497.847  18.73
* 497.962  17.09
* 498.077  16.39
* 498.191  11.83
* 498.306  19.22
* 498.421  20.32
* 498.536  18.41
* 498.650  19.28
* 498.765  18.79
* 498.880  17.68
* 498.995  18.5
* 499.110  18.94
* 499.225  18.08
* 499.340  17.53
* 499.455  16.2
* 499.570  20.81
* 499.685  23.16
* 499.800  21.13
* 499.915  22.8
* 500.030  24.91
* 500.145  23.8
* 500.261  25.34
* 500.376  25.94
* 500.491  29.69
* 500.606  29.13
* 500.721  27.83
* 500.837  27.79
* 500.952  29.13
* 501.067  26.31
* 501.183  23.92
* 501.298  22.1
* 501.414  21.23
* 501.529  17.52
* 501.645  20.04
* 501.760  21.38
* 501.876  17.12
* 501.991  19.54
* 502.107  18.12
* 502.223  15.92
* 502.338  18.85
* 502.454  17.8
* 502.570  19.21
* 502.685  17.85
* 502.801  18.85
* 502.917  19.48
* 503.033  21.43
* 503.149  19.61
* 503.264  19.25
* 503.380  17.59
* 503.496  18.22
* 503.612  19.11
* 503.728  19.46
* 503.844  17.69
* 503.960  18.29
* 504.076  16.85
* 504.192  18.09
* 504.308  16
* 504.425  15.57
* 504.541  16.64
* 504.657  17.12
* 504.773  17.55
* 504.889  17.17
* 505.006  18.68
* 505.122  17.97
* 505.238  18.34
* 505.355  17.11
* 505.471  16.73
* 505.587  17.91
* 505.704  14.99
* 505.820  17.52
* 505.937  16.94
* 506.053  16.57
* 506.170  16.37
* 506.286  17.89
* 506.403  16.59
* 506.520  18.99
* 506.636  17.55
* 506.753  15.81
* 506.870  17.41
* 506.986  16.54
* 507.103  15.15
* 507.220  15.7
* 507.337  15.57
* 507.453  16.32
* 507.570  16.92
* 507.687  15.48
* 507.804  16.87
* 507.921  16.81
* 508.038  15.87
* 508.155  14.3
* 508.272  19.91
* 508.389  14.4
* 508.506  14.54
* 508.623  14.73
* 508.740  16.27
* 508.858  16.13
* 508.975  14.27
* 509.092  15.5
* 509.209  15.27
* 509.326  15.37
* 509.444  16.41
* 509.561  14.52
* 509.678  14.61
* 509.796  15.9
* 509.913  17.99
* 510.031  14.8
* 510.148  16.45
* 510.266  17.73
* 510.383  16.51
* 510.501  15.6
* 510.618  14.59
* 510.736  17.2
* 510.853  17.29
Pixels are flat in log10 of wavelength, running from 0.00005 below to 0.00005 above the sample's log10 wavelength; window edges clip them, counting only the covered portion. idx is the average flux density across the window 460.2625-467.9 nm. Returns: 20.2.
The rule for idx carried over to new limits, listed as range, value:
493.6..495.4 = 20.5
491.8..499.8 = 19.6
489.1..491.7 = 21.2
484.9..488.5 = 28.5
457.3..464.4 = 20.8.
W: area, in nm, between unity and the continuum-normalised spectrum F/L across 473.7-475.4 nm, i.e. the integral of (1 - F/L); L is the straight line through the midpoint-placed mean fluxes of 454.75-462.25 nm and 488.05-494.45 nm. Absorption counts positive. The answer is 0.30 nm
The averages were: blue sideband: 21.2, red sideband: 21.1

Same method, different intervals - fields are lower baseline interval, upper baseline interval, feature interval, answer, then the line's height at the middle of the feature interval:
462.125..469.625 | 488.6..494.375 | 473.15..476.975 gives 0.51 nm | 20.1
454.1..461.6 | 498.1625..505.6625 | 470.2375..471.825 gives 0.20 nm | 20.8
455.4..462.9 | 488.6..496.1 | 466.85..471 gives 0.34 nm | 20.9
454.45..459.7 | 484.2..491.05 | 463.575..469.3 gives 0.75 nm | 22.7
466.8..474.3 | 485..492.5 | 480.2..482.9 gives 0.23 nm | 22.2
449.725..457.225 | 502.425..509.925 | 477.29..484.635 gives -0.31 nm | 19.2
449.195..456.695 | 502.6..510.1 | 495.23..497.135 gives -0.29 nm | 17.8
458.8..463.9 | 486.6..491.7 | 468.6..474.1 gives 0.90 nm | 21.8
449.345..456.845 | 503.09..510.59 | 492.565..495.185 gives -0.32 nm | 17.9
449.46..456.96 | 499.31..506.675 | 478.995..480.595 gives 0.25 nm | 20.6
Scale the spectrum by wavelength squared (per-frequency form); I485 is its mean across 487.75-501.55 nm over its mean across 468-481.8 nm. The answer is 1.28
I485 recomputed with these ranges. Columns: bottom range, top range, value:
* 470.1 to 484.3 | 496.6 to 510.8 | 1.09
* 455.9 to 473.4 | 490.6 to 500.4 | 1.14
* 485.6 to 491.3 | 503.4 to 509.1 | 0.71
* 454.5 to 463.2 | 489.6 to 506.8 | 1.11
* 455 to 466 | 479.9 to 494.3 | 1.24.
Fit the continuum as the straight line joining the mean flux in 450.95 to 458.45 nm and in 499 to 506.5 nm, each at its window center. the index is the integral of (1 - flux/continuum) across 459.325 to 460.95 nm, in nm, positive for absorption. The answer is 0.053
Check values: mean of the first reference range 21.7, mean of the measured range 20.7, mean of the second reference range 19.8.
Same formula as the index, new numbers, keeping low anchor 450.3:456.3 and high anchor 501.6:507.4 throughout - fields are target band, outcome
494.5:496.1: -0.25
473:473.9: 0.10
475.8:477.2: 0.19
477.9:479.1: 0.15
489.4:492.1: -0.31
